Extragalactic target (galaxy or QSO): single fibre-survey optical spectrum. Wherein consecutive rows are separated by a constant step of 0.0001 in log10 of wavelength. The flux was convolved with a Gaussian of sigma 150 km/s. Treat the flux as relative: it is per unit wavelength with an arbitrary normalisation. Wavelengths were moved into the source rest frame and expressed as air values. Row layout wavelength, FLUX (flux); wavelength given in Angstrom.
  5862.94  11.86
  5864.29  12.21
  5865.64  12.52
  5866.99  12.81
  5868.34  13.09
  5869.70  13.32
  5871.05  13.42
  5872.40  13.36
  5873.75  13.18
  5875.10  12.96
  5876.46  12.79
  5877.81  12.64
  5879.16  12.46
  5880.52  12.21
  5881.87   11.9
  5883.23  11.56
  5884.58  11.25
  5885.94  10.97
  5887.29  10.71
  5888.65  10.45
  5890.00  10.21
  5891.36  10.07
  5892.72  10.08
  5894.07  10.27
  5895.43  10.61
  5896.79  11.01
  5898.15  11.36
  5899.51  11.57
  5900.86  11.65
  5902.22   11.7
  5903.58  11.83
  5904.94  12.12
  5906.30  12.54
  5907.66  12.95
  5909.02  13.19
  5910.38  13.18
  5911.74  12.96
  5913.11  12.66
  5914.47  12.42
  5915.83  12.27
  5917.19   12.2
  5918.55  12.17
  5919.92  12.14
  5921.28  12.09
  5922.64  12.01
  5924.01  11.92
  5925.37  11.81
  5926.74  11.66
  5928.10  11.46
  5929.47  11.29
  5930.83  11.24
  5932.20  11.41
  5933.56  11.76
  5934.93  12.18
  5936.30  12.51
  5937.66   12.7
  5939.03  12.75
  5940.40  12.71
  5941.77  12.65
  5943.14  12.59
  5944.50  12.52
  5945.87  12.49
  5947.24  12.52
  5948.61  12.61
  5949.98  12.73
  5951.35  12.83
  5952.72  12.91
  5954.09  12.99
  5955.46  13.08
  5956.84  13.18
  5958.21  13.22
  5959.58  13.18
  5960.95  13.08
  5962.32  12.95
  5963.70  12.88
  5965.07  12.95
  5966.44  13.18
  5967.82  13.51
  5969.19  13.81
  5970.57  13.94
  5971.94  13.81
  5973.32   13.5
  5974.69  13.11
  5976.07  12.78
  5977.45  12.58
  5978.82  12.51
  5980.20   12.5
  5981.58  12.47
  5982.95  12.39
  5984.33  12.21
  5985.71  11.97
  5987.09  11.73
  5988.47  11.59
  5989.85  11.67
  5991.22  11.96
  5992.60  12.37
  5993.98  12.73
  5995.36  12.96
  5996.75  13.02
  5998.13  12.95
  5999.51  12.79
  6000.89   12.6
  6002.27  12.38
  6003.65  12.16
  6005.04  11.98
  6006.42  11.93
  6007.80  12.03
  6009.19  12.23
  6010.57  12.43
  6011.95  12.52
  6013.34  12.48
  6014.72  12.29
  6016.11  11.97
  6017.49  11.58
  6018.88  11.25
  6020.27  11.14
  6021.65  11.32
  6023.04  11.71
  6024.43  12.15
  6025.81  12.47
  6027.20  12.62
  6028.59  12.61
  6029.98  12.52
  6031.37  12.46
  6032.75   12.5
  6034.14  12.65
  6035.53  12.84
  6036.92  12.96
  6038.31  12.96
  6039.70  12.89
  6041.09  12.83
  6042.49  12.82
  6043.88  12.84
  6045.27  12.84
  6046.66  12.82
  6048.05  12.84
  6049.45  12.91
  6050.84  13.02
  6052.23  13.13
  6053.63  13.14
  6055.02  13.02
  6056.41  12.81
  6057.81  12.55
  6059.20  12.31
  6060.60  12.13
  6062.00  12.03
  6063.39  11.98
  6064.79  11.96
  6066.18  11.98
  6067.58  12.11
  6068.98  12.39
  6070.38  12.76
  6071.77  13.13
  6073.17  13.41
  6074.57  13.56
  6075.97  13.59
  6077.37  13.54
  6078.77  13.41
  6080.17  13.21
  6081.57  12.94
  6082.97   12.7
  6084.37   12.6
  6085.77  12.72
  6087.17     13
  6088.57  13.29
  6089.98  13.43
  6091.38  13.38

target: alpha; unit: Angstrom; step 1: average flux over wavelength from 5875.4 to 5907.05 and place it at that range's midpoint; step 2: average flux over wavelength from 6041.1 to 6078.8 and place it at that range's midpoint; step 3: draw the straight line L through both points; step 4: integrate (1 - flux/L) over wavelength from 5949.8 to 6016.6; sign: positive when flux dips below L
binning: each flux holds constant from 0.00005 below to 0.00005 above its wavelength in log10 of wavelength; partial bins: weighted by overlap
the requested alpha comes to -2.9 Angstrom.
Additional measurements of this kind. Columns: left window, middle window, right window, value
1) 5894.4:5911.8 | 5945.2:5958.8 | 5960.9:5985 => -0.2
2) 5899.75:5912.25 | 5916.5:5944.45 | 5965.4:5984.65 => 1.3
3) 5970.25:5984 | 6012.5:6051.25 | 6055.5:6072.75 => 0.4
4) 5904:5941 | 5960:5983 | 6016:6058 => -1.3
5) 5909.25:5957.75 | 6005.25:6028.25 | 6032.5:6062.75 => 1.2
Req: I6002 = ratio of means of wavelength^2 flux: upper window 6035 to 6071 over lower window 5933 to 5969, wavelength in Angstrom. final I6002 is 1.0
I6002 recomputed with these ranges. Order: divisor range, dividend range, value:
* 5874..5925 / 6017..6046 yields 1.09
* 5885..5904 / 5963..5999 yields 1.20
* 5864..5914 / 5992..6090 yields 1.10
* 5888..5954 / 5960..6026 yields 1.06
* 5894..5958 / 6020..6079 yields 1.08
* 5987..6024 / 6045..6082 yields 1.07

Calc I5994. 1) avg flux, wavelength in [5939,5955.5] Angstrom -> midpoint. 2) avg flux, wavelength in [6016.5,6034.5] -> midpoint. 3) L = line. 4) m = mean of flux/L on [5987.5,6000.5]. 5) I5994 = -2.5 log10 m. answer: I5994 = -0.01 mag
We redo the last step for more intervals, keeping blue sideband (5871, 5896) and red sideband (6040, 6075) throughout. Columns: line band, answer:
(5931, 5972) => -0.07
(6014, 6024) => 0.07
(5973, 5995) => -0.01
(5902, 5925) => -0.05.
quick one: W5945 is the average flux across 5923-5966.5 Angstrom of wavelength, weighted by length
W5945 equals 12.5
